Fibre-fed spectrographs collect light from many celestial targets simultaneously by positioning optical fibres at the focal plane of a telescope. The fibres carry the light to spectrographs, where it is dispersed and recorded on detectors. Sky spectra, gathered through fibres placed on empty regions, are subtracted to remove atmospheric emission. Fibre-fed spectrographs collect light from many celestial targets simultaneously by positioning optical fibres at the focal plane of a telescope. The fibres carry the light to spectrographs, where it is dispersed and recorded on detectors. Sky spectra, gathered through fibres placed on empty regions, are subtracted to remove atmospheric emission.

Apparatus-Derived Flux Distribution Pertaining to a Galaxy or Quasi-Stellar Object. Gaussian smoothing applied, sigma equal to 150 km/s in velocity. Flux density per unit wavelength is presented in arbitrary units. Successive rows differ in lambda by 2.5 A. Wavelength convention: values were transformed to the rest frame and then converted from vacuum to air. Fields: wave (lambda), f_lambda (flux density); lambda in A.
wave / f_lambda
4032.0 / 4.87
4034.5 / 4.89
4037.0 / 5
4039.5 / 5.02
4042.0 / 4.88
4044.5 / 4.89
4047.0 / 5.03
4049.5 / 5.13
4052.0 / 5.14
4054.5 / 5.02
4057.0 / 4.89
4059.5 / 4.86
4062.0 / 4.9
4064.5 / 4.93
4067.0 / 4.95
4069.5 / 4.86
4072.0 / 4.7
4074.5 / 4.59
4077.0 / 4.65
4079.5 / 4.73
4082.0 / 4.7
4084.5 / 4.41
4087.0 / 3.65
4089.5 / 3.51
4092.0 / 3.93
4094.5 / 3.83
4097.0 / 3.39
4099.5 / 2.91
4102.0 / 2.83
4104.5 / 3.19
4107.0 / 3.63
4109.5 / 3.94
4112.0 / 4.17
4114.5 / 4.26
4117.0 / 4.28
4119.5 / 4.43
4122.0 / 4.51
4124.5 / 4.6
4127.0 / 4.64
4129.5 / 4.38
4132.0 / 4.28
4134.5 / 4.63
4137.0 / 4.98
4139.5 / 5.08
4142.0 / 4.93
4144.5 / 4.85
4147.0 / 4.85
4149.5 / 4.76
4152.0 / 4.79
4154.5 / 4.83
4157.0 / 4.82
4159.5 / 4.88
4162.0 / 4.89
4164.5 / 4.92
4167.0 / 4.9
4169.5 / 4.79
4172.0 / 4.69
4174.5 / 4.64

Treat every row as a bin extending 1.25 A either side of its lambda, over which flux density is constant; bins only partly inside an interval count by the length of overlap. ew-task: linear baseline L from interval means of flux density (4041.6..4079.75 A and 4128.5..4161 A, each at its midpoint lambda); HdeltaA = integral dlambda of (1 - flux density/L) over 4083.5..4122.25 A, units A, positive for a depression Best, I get 8.4 A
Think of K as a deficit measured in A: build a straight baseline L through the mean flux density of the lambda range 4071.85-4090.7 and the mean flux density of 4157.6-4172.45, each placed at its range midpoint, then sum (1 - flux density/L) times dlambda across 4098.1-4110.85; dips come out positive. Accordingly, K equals 3.4 A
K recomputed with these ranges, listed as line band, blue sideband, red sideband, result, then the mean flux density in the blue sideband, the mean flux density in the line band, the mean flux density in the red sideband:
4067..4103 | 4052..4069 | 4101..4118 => 2.36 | 4.94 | 4.09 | 3.76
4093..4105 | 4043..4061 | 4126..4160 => 4.01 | 4.99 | 3.25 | 4.76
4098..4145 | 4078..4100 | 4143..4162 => 2.03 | 3.94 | 4.22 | 4.83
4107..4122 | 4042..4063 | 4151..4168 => 2.20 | 4.98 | 4.19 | 4.86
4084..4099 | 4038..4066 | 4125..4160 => 3.59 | 4.97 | 3.71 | 4.76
